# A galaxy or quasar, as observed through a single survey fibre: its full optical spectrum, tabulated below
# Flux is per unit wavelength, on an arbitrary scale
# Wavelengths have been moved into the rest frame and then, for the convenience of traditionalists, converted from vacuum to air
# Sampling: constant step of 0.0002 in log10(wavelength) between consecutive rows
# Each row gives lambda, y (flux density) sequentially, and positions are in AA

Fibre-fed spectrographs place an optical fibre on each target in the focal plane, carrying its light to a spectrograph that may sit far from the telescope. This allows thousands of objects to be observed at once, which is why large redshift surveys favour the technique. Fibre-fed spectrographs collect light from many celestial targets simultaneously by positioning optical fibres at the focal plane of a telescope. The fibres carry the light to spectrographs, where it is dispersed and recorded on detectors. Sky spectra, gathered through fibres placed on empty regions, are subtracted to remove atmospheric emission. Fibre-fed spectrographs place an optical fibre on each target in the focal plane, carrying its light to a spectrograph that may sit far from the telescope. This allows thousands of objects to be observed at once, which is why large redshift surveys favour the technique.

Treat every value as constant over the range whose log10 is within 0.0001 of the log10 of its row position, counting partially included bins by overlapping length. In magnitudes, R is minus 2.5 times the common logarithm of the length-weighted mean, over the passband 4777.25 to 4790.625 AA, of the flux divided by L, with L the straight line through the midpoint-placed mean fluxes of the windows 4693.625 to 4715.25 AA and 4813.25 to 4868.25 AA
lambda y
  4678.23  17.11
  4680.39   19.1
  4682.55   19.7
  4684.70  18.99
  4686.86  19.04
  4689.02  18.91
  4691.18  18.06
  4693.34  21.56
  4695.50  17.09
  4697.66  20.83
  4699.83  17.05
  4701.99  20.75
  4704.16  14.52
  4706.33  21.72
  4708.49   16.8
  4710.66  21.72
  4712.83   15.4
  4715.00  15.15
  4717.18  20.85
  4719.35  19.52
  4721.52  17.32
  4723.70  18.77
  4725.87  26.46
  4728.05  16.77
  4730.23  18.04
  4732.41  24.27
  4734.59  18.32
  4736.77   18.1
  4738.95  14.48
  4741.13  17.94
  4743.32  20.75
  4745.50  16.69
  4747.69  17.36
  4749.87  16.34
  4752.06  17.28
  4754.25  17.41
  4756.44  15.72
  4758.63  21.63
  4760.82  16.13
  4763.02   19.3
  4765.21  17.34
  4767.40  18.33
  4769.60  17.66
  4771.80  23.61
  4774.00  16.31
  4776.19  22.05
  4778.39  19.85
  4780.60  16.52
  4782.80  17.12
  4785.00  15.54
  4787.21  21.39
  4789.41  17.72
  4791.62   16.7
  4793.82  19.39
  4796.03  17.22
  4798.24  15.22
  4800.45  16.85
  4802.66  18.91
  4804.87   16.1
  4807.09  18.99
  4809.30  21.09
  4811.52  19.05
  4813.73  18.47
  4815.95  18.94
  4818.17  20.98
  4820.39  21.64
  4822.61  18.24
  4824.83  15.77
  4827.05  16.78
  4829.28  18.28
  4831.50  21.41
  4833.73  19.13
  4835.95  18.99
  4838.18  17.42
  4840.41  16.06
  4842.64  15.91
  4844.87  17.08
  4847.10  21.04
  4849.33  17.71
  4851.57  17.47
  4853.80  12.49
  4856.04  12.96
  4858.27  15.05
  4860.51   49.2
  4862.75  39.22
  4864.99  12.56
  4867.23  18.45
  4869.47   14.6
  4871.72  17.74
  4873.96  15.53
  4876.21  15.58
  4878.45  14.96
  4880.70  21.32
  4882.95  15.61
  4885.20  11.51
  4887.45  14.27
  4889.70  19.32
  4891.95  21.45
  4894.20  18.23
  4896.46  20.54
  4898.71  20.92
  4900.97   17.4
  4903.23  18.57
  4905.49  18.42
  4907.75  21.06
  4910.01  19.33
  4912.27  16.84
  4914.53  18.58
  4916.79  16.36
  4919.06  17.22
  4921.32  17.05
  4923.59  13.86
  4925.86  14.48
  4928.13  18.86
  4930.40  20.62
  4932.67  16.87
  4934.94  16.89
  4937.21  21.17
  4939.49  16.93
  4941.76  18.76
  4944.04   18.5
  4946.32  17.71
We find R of 0.06 mag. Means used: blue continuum 18.3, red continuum 19.7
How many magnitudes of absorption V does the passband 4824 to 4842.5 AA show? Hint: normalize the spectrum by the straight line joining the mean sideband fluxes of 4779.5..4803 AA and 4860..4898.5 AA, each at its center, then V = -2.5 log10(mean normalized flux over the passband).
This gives 0.03 mag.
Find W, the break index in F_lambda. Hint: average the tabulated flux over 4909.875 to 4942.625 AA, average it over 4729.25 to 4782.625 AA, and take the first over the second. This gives 0.95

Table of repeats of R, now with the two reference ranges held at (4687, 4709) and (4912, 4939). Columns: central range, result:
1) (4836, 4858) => 0.09 mag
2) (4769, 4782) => -0.06 mag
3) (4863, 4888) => 0.08 mag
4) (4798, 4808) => 0.05 mag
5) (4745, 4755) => 0.09 mag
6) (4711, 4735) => -0.04 mag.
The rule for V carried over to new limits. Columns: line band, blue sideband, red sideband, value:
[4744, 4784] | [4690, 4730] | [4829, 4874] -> 0.06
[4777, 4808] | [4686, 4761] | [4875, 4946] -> 0.03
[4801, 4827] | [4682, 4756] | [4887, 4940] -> -0.02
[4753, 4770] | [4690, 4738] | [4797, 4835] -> 0.05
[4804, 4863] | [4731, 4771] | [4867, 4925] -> -0.11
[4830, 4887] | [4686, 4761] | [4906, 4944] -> -0.04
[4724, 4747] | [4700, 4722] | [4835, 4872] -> -0.03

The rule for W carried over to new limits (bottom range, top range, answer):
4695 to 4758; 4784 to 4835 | 1.00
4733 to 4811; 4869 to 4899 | 0.95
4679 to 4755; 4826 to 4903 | 1.00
